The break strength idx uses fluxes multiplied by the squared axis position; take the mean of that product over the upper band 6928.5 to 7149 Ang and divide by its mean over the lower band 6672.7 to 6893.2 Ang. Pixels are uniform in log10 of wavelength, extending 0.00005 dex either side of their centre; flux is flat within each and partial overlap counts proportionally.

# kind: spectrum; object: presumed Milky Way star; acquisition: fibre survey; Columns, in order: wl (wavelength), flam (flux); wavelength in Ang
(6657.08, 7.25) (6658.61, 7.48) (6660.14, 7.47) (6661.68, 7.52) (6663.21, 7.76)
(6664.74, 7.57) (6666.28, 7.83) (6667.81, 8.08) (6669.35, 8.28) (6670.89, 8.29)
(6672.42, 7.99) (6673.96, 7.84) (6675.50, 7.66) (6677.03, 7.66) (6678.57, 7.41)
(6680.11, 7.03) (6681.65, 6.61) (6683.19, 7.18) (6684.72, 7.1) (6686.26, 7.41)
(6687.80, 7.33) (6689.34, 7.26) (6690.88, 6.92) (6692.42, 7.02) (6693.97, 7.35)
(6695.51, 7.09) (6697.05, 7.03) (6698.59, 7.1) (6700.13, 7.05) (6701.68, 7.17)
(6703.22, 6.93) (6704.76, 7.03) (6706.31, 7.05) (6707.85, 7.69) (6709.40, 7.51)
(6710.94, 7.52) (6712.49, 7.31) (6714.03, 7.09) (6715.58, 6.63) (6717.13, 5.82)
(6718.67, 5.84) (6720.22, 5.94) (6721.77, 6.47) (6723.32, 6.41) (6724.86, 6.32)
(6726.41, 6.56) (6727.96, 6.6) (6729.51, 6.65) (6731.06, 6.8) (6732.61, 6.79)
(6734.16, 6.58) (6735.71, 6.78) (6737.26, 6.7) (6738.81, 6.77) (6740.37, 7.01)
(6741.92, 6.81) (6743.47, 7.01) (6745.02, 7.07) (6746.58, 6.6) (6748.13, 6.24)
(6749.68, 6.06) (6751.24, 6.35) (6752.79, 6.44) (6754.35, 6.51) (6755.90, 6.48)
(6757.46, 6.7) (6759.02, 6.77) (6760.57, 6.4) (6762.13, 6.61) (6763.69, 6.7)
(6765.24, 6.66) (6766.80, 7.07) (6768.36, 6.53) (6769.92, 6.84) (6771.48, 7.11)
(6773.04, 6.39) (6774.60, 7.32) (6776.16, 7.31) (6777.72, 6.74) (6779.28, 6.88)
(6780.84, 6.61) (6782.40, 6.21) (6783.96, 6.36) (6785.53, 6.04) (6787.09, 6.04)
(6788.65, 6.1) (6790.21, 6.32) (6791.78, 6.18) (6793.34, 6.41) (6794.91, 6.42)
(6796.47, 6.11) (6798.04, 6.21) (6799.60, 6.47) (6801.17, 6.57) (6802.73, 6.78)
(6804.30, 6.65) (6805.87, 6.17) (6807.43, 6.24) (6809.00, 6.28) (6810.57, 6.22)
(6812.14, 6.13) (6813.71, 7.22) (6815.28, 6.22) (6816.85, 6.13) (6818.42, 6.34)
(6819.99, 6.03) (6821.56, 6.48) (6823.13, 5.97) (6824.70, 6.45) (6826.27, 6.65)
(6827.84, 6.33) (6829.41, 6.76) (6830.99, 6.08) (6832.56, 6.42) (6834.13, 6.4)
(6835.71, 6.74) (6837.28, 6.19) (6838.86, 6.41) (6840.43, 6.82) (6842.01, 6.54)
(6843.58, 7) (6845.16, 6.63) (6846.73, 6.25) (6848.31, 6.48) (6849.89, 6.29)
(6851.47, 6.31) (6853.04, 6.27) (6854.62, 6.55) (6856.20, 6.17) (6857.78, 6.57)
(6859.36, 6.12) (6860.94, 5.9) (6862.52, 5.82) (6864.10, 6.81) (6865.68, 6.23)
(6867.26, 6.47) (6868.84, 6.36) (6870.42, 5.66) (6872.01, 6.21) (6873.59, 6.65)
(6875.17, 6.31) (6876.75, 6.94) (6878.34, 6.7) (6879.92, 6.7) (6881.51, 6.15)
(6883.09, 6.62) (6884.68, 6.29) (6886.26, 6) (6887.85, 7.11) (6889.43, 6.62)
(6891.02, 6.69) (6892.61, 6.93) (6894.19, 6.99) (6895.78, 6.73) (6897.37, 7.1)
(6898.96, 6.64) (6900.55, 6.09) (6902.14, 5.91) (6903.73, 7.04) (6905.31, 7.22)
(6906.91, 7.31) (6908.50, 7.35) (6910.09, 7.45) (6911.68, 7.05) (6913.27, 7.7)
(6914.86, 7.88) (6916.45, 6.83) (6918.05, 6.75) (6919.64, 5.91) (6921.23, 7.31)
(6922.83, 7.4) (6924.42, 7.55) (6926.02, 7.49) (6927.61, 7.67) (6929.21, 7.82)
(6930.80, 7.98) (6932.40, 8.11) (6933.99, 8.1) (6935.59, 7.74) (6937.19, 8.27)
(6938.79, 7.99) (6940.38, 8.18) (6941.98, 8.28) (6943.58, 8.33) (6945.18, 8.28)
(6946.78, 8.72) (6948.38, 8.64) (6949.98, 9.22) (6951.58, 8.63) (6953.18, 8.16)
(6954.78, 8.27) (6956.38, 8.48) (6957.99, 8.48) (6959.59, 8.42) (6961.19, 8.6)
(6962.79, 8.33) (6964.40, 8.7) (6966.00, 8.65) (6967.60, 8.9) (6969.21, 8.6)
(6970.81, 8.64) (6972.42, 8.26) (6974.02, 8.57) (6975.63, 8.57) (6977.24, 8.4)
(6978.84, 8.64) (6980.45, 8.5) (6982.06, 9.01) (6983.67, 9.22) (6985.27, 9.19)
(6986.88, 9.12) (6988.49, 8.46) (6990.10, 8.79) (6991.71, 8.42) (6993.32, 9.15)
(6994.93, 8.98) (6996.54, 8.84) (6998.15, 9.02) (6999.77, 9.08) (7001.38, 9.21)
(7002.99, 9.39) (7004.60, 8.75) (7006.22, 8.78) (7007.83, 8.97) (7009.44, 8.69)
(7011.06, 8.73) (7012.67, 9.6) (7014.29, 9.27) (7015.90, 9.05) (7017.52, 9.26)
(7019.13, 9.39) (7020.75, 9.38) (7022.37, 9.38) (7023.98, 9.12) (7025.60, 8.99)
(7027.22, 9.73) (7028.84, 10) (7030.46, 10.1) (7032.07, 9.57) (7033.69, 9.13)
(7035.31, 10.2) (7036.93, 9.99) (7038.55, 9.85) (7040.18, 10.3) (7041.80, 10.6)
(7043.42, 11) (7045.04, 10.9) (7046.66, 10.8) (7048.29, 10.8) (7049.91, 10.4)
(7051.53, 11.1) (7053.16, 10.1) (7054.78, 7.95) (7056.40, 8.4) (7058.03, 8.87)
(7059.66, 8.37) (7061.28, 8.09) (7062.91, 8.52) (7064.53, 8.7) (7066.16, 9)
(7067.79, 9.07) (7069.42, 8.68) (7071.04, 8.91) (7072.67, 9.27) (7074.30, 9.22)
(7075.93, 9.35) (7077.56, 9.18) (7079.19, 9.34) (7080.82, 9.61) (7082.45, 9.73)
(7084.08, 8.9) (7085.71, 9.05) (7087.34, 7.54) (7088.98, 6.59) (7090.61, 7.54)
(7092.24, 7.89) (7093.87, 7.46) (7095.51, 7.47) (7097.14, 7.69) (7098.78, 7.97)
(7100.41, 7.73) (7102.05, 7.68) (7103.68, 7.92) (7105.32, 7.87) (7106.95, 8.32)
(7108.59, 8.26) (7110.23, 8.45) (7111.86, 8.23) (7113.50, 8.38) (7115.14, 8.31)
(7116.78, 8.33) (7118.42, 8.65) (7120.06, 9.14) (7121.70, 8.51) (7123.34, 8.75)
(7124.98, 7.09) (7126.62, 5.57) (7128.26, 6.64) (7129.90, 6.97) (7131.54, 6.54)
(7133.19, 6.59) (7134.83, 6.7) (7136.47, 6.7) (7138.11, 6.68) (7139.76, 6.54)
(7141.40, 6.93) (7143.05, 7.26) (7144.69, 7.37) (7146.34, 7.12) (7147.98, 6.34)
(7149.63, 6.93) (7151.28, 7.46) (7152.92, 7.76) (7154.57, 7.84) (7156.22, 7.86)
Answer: 1.4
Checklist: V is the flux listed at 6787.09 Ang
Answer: 6.04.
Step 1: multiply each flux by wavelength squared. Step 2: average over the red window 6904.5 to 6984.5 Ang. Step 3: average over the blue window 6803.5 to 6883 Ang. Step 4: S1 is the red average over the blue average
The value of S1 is 1.3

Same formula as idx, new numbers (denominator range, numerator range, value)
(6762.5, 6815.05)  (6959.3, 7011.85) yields 1.43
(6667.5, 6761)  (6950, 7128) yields 1.40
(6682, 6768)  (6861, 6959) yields 1.13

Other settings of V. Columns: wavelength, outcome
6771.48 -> 7.11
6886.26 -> 6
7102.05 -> 7.68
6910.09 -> 7.45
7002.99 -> 9.39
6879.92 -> 6.7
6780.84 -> 6.61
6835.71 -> 6.74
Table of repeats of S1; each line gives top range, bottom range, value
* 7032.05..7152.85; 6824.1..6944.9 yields 1.30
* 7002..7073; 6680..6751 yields 1.51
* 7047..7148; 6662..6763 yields 1.31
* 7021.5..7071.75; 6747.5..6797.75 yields 1.59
